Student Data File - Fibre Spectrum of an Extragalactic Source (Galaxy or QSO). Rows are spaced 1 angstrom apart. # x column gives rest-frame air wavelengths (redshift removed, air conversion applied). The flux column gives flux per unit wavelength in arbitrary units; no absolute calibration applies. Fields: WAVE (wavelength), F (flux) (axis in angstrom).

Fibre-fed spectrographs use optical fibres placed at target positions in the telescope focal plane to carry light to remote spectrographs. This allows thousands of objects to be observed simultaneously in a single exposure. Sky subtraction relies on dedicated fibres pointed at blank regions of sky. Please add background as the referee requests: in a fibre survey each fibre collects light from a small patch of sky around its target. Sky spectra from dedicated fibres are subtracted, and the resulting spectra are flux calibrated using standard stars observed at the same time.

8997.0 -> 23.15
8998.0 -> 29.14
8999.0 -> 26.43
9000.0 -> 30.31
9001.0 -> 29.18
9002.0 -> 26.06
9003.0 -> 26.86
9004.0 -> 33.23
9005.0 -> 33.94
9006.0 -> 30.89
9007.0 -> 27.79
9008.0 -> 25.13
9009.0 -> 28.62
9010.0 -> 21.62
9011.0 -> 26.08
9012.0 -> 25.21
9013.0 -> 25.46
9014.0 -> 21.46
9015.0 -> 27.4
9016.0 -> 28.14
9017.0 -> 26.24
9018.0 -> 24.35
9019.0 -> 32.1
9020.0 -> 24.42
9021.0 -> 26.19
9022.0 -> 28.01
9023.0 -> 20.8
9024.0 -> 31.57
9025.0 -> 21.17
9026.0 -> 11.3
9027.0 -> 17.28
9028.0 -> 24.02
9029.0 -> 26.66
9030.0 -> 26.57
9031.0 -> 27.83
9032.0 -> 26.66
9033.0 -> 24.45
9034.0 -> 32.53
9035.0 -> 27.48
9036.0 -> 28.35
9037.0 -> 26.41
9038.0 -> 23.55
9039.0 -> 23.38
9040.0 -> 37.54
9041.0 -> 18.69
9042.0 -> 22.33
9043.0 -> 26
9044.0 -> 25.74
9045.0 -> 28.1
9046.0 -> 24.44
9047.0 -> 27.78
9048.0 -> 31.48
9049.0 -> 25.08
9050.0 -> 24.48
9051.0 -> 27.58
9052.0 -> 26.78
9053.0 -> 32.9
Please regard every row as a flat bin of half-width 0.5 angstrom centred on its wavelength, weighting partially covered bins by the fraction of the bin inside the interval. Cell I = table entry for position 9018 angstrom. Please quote 24.35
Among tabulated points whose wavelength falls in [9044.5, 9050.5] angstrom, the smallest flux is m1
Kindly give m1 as 24.44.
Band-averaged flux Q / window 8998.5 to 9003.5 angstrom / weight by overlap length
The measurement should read 27.8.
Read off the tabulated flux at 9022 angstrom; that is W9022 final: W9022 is 28.01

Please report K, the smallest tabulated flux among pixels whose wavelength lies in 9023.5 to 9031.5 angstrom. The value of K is 11.3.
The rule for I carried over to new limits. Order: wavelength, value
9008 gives 25.13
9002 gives 26.06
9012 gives 25.21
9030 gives 26.57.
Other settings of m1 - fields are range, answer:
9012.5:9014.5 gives 21.46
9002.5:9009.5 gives 25.13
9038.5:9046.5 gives 18.69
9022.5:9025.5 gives 20.8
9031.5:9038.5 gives 23.55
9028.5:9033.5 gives 24.45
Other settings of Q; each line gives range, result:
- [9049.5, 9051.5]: 26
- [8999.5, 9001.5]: 29.7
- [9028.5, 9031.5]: 27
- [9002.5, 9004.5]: 30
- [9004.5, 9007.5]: 30.9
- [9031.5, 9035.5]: 27.8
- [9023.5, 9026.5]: 21.3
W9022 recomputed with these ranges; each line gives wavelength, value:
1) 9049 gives 25.08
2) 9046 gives 24.44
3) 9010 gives 21.62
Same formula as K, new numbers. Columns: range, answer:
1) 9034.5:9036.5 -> 27.48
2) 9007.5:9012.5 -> 21.62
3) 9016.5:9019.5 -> 24.35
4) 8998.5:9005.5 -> 26.06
